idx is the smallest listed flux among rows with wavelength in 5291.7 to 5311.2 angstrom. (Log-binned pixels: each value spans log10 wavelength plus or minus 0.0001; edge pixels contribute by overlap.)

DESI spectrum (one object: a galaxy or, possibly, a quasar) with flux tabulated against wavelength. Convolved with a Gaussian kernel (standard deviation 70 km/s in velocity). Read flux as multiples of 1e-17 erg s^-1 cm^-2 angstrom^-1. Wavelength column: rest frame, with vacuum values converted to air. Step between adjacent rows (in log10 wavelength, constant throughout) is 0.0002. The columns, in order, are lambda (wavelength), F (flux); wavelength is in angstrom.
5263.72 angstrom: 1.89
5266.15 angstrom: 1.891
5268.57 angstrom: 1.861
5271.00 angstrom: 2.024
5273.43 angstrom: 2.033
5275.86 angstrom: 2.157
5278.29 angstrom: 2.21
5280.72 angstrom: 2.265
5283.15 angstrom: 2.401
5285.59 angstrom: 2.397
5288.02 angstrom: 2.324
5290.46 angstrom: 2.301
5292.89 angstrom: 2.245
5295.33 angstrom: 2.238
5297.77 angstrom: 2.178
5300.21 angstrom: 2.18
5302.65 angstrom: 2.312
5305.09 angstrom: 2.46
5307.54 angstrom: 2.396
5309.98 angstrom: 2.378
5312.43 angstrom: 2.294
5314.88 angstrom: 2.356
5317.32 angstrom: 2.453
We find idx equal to 2.178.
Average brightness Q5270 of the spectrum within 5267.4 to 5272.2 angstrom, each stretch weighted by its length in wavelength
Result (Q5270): 1.94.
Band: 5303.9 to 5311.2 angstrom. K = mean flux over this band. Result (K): 2.41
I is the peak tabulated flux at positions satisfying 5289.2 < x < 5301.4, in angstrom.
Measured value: 2.301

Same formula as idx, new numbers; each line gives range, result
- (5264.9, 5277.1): 1.861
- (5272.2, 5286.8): 2.033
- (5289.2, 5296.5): 2.238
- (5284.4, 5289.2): 2.324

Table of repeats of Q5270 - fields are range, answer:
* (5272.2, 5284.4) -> 2.21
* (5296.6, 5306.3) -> 2.28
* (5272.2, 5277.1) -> 2.09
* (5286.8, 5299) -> 2.26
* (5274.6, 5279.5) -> 2.18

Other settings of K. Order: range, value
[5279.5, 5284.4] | 2.33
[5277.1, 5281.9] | 2.24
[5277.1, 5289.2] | 2.32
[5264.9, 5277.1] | 1.99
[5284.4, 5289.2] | 2.36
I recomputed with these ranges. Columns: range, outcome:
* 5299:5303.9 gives 2.312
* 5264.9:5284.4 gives 2.401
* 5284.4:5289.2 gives 2.397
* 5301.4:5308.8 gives 2.46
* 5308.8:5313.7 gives 2.378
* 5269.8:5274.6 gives 2.033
